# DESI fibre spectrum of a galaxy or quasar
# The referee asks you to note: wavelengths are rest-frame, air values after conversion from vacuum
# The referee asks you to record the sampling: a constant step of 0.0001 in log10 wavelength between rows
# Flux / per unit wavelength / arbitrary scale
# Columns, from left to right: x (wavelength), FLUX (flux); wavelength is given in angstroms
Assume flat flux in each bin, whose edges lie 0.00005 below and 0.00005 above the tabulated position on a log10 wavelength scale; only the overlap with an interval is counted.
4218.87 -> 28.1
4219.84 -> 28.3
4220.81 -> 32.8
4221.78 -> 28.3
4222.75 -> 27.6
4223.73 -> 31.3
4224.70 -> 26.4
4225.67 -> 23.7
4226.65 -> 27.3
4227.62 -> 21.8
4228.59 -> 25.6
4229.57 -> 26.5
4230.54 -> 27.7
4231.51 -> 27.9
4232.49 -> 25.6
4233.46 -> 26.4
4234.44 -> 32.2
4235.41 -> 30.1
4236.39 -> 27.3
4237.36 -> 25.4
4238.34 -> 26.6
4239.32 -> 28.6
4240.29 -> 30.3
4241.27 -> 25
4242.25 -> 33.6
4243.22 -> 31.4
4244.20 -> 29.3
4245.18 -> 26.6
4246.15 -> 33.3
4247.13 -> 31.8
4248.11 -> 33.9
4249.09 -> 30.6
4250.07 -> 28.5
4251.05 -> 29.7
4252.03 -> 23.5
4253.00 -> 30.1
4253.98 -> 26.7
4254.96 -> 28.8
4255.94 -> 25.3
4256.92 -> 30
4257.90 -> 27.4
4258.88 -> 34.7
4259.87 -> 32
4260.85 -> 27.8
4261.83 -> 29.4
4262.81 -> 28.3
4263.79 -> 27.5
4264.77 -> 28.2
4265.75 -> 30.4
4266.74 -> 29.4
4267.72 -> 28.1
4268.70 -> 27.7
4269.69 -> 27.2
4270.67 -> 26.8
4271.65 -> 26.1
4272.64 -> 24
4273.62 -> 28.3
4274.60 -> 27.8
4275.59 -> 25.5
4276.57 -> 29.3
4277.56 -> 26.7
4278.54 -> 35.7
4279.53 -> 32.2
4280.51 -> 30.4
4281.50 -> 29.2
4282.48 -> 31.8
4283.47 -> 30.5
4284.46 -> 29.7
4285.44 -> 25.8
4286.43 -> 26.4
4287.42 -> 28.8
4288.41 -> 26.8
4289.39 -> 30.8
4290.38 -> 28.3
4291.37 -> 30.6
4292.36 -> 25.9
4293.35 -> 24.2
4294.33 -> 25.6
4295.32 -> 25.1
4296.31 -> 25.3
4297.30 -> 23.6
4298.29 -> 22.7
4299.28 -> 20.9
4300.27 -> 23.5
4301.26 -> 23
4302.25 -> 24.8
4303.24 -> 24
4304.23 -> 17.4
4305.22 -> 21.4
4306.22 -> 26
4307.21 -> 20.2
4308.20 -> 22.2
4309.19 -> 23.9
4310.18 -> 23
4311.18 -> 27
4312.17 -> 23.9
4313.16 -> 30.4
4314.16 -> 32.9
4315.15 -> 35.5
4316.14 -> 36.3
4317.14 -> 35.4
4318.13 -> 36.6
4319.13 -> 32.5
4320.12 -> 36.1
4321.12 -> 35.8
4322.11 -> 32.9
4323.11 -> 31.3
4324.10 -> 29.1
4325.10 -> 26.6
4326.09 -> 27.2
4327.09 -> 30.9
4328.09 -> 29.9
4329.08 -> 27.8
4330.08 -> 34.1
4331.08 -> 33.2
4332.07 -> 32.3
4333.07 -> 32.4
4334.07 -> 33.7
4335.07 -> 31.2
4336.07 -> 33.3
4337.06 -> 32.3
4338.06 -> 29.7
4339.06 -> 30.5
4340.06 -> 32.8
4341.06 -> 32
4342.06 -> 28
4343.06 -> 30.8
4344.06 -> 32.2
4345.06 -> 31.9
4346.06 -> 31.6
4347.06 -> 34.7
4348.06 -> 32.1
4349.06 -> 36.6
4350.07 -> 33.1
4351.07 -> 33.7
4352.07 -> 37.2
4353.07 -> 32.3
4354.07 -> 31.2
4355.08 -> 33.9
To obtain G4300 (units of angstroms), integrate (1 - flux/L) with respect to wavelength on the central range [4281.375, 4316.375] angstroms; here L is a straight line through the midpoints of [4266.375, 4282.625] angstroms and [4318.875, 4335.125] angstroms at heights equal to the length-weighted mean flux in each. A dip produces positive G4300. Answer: 4.4 angstroms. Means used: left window 28.5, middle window 26.2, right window 31.6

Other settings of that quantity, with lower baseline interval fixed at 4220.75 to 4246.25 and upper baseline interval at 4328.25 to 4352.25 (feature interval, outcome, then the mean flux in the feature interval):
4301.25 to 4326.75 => 2.33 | 28.4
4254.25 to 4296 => 1.70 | 28.4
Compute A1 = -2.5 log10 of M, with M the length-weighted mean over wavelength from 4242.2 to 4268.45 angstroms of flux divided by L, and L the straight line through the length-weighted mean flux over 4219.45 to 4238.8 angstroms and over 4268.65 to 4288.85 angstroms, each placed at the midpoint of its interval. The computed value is -0.06 mag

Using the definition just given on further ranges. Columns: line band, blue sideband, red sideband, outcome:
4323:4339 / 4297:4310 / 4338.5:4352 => -0.067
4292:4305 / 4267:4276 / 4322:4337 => 0.223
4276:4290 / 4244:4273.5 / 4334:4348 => 0.003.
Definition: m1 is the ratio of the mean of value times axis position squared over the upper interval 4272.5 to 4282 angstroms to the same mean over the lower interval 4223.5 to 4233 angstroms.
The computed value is 1.1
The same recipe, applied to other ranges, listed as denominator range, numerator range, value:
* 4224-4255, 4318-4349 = 1.18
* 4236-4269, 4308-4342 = 1.11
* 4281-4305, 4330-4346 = 1.25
